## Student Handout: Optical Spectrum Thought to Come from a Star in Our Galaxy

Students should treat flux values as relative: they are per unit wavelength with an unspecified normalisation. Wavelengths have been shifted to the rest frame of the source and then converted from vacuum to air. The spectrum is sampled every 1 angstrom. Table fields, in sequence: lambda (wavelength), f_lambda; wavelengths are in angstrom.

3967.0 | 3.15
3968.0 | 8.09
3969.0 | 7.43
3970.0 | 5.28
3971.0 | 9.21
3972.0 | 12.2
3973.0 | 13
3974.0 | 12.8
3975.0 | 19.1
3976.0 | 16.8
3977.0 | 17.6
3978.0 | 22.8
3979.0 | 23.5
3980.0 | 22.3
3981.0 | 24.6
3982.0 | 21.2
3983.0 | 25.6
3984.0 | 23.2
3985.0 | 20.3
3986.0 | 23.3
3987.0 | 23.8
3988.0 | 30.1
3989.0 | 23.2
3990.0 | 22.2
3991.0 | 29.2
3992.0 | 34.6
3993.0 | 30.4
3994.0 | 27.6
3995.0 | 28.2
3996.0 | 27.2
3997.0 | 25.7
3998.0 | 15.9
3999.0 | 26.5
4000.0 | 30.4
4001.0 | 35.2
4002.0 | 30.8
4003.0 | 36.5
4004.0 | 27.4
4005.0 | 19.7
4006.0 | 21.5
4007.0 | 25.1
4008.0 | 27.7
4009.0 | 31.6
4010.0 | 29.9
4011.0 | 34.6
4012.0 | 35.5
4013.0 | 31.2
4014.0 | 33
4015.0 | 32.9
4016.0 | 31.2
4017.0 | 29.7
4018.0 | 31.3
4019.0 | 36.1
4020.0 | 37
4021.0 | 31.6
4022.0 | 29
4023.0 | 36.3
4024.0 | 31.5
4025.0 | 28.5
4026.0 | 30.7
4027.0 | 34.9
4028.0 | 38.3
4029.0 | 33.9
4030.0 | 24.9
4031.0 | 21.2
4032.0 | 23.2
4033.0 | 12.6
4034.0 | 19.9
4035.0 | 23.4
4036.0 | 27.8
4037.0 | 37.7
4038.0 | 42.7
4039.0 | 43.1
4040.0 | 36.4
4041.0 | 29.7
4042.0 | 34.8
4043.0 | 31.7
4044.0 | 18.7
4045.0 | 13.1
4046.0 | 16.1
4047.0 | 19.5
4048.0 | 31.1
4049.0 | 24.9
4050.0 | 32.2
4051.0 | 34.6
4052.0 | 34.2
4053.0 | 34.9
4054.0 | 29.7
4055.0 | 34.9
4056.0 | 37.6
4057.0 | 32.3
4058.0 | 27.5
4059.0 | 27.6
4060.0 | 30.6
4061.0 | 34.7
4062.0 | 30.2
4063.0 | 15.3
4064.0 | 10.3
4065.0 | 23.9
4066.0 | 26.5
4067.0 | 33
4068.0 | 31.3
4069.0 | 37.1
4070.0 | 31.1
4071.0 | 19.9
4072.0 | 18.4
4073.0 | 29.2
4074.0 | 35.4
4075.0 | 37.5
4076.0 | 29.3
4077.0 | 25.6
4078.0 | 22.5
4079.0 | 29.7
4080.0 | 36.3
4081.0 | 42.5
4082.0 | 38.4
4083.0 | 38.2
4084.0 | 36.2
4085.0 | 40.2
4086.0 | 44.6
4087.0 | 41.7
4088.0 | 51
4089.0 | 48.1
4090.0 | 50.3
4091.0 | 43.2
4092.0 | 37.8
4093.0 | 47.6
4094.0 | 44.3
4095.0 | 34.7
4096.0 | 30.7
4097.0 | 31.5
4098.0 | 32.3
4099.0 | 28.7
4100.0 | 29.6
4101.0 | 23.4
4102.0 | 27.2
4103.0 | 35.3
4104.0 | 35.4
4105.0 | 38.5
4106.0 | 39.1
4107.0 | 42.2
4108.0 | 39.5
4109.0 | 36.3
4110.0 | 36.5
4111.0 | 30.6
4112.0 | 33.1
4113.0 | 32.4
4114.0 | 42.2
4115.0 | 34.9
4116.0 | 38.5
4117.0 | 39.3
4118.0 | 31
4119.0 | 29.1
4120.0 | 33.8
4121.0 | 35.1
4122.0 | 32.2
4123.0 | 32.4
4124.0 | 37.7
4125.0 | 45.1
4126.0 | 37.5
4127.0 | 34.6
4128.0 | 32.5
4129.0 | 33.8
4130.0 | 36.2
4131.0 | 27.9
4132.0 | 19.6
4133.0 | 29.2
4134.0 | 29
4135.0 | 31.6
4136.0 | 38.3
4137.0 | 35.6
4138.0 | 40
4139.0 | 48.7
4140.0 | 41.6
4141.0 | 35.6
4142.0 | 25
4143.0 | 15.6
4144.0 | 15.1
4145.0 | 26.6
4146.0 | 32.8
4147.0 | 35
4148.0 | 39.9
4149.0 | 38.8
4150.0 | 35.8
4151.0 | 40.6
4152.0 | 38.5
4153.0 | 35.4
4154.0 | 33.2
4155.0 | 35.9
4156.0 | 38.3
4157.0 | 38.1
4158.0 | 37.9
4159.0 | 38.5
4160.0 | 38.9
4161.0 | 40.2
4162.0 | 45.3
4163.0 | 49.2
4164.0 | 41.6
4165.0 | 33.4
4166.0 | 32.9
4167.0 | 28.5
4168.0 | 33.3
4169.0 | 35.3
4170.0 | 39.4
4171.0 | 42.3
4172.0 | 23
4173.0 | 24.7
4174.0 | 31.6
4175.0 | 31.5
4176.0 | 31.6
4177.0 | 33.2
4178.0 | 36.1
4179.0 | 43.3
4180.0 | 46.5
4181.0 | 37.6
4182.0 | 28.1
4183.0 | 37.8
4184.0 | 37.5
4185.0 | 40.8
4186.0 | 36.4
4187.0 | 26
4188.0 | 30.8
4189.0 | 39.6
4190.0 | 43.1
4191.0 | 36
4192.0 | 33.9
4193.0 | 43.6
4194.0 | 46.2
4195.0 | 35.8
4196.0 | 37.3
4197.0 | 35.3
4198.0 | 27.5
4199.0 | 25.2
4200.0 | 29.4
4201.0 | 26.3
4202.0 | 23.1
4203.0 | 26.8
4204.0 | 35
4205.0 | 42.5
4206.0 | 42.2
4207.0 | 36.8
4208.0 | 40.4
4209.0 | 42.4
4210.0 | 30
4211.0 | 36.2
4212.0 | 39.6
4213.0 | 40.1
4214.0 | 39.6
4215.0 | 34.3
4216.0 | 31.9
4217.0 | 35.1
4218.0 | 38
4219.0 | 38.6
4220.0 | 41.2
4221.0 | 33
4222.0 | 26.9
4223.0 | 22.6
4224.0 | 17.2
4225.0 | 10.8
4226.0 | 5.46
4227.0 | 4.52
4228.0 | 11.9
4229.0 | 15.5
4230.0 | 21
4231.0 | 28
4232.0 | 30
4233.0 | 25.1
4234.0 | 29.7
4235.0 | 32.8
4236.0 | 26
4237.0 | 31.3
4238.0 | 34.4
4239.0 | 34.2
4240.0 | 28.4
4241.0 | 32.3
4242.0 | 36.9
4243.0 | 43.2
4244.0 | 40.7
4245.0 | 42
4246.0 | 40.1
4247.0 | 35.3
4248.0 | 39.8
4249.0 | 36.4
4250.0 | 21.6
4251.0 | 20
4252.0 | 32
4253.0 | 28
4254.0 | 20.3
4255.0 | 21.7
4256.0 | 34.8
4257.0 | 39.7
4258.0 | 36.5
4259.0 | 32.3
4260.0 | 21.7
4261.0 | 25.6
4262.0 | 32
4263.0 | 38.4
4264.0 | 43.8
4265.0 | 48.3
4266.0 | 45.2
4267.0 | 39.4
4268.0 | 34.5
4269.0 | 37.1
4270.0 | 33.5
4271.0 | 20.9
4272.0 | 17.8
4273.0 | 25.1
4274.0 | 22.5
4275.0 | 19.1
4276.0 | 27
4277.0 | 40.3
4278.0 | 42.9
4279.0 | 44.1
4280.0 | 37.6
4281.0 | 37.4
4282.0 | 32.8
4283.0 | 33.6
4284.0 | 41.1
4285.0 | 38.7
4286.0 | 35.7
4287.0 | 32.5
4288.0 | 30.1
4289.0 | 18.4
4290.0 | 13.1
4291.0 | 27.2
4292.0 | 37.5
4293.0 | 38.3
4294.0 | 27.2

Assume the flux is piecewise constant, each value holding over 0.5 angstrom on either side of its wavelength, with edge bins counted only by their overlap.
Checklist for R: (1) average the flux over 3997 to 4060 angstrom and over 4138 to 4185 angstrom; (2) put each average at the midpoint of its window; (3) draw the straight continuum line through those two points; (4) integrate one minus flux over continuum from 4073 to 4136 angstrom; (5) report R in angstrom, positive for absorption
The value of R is -4.7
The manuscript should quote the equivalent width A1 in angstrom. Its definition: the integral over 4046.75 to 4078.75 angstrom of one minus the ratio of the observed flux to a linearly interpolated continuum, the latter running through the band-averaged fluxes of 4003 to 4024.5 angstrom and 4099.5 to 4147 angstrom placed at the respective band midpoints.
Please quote 3.11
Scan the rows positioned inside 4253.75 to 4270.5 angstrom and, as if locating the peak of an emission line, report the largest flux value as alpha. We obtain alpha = 48.3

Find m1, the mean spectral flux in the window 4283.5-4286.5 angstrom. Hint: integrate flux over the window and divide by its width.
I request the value 38.5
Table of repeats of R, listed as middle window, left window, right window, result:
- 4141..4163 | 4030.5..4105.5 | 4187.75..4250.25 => -2.1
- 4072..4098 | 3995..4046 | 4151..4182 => -3.8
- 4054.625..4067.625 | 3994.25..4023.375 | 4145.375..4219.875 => 1.5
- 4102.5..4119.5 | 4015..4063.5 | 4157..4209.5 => -1.7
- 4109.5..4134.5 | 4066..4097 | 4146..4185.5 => 1.7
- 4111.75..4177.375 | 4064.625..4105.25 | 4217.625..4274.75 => -3.6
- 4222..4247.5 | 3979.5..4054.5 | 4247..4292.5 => 3.5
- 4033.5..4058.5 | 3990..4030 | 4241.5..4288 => 0.7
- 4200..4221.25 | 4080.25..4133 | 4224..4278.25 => -2.8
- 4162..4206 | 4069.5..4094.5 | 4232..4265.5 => -0.9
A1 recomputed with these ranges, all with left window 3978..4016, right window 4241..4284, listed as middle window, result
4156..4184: -4.50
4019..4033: -1.20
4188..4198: -1.93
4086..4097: -4.84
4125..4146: -1.05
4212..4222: -1.27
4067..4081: -0.46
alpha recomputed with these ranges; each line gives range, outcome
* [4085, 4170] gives 51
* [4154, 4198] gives 49.2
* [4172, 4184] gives 46.5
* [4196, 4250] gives 43.2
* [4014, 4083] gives 43.1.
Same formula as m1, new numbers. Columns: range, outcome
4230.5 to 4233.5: 27.7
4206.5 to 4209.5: 39.9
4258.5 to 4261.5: 26.5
